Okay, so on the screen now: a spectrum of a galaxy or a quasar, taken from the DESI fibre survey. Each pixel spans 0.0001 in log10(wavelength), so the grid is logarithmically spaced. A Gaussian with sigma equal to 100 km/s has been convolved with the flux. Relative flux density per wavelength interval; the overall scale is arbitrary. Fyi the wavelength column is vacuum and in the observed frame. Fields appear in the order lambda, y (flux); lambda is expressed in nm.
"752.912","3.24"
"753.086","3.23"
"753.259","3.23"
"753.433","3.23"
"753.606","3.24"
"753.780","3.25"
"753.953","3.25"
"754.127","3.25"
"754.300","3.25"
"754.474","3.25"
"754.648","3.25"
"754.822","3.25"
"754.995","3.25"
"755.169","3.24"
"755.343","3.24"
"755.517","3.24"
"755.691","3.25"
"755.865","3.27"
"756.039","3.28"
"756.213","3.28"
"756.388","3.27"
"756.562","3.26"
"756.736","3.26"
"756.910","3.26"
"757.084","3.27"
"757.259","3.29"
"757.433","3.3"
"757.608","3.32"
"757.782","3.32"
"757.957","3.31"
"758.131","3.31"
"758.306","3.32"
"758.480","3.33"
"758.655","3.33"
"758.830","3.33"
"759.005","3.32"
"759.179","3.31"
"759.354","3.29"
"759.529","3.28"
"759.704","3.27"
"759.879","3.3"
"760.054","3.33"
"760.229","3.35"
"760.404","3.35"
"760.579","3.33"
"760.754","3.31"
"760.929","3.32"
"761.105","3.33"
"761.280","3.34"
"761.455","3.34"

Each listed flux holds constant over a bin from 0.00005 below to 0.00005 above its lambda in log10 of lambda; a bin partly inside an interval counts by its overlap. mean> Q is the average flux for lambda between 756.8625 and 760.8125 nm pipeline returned 3.31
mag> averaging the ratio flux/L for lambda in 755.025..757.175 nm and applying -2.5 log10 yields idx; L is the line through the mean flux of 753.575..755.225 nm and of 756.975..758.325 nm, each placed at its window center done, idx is 0.01 mag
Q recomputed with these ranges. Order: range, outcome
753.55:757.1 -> 3.26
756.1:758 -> 3.28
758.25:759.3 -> 3.32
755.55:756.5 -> 3.27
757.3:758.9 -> 3.32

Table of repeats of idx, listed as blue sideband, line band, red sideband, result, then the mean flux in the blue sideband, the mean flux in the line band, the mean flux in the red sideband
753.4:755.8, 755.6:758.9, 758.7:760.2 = 0.00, 3.25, 3.29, 3.31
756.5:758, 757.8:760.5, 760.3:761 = 0.00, 3.29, 3.32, 3.33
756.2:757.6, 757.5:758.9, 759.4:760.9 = -0.01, 3.27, 3.32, 3.32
